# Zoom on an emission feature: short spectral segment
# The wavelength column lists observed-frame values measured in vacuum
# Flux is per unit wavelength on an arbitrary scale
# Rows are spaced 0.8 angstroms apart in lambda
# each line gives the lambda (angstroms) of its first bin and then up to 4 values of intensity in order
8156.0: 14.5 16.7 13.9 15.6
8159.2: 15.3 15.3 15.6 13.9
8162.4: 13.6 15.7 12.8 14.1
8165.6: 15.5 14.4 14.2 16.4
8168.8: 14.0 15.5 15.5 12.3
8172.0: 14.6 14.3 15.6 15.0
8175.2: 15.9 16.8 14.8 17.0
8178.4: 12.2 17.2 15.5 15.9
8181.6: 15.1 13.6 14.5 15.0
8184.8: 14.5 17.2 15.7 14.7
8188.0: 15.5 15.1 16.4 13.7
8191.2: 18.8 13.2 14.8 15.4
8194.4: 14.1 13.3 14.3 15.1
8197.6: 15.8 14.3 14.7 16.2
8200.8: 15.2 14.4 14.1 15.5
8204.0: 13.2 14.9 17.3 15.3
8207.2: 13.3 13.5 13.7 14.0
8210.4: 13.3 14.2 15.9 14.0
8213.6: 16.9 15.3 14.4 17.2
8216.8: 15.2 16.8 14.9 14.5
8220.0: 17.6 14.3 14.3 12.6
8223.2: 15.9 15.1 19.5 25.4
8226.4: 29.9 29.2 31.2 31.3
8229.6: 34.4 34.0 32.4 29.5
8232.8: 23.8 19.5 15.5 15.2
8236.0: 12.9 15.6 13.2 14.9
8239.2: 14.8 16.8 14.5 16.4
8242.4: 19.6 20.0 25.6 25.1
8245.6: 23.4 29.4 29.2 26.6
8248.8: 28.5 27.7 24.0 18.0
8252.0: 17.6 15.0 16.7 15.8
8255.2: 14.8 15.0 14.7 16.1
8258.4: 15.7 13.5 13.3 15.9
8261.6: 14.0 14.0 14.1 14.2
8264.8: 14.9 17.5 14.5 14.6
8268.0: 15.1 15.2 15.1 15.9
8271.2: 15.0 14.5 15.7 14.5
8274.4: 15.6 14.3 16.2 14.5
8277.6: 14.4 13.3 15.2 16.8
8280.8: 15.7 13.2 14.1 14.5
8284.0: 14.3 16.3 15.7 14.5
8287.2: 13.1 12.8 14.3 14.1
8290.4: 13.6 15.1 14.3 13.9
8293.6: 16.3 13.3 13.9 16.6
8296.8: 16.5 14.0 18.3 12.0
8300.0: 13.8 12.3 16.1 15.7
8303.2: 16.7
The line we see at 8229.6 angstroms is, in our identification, [S II]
